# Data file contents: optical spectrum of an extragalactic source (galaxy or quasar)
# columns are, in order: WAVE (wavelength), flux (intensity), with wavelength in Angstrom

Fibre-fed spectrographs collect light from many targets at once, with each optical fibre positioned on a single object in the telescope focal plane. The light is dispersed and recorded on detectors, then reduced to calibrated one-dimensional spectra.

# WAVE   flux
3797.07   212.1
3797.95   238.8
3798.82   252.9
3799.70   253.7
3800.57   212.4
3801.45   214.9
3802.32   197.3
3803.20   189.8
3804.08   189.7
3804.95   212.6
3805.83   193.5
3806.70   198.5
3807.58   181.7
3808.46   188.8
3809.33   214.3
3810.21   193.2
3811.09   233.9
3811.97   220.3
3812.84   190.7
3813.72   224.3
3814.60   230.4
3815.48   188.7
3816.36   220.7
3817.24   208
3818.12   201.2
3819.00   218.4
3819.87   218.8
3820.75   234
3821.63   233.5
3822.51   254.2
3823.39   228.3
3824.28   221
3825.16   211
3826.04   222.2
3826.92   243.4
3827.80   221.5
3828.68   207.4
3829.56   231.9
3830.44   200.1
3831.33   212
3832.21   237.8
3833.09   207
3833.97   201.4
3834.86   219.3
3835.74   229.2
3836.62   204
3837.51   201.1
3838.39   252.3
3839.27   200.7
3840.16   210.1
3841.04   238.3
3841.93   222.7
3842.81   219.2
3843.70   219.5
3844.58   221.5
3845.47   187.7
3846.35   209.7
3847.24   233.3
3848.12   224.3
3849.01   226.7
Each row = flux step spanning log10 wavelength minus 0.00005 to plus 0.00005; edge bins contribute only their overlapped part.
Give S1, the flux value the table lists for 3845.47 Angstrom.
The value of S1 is 187.7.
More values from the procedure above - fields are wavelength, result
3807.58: 181.7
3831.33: 212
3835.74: 229.2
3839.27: 200.7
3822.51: 254.2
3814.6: 230.4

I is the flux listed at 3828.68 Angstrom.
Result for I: 207.4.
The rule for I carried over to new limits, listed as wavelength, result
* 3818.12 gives 201.2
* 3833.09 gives 207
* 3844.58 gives 221.5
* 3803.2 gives 189.8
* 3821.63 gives 233.5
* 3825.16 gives 211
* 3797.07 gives 212.1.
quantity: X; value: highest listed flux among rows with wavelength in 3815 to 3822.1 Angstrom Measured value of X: 234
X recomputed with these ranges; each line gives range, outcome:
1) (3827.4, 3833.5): 237.8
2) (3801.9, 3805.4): 212.6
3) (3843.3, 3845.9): 221.5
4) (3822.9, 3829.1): 243.4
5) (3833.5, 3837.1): 229.2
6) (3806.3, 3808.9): 198.5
